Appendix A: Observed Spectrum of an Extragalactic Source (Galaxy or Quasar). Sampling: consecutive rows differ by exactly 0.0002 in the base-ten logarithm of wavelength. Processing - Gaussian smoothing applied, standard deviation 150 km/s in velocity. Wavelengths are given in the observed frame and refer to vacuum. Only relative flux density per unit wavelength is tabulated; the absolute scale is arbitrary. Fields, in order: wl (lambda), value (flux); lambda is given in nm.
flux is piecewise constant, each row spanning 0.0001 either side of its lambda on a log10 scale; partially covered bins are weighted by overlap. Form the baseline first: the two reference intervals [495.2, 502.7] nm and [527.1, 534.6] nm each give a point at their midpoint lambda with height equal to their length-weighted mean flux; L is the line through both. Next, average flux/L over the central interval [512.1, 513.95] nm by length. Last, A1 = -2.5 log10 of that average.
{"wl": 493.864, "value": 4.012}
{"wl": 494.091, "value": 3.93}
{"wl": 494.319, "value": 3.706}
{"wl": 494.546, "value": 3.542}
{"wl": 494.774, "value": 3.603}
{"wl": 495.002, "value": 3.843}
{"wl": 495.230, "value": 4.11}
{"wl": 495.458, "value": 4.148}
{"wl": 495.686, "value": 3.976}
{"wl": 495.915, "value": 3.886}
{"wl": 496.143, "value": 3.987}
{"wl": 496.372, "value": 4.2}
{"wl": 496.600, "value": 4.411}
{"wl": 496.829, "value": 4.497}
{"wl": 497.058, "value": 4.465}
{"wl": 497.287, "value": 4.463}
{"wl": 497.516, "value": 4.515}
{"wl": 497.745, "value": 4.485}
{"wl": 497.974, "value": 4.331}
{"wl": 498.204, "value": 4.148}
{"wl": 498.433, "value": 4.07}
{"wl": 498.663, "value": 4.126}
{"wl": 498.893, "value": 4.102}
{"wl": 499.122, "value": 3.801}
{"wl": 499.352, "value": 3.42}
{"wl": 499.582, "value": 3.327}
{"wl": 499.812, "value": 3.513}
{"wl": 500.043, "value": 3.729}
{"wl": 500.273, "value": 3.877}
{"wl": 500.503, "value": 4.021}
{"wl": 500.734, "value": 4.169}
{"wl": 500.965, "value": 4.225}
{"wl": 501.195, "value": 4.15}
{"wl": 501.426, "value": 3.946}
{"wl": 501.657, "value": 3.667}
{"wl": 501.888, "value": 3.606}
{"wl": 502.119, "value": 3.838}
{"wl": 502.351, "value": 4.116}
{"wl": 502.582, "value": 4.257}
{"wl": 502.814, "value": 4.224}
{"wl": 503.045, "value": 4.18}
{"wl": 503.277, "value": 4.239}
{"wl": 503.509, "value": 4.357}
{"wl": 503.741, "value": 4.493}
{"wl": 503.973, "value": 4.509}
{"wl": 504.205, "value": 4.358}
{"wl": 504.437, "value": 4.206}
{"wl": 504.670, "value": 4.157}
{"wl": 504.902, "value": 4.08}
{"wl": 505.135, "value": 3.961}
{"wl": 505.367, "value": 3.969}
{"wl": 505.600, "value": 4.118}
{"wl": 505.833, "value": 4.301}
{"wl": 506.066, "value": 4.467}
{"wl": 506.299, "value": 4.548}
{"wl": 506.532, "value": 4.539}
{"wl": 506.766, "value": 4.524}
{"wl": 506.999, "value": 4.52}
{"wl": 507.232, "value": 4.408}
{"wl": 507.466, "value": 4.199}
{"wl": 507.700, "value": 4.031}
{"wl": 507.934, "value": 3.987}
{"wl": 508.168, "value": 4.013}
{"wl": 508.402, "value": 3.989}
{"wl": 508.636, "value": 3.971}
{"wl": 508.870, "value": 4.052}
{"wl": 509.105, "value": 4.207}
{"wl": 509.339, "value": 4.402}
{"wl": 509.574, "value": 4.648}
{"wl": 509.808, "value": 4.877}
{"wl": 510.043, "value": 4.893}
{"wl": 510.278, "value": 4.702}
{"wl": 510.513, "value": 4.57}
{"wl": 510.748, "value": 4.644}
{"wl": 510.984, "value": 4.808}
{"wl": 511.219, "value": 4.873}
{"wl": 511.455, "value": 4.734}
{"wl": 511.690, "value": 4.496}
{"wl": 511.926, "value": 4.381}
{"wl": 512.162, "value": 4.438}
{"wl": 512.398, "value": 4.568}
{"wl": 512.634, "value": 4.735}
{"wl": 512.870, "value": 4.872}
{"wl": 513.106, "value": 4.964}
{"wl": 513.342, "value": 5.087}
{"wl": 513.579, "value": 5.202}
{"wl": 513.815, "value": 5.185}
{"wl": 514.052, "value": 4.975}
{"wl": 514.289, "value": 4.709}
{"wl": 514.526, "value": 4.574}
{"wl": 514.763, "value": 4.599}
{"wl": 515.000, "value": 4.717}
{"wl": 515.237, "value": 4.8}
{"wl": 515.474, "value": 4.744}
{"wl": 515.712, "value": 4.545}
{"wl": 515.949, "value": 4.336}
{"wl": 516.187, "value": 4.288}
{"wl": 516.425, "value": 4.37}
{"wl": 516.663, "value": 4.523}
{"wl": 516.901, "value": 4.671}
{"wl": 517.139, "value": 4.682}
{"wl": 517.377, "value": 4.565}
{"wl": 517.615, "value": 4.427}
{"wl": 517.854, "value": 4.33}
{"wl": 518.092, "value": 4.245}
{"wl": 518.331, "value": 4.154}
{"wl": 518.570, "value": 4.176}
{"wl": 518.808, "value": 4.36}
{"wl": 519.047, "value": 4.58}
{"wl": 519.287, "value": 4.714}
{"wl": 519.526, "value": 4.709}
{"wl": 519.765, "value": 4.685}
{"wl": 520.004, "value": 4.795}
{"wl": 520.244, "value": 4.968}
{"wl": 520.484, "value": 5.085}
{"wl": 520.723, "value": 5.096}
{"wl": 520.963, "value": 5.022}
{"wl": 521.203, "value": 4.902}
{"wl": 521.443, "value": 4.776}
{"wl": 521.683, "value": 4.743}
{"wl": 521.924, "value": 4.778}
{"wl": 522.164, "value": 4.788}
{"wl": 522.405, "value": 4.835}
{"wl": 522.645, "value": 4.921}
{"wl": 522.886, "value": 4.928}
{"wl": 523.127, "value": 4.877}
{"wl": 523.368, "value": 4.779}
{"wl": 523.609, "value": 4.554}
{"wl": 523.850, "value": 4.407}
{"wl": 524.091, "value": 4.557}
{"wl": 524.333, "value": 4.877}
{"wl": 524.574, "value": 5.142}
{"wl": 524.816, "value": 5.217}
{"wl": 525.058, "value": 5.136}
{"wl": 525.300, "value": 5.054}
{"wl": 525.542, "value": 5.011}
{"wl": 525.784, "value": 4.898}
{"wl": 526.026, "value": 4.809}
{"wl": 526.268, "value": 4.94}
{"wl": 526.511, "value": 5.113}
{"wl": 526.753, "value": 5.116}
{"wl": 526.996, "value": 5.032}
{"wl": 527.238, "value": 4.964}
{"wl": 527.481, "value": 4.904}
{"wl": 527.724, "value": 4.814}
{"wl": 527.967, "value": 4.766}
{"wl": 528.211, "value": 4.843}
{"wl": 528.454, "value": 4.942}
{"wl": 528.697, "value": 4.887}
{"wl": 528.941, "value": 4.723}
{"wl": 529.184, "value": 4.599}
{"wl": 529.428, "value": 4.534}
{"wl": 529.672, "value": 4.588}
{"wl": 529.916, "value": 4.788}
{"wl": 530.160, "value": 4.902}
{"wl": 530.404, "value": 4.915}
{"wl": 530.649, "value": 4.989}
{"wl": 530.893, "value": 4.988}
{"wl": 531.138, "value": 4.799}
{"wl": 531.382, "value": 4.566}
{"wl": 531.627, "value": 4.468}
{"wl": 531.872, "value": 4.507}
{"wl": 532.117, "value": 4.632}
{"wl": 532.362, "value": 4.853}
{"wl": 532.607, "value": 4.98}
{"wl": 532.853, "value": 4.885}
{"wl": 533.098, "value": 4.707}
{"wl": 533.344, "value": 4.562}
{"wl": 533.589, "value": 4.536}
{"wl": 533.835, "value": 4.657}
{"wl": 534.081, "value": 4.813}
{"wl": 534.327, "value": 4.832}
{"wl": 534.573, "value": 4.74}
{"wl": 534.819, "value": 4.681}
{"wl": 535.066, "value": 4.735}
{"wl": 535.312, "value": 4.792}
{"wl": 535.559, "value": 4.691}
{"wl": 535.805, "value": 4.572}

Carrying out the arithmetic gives -0.13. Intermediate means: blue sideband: 4.05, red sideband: 4.76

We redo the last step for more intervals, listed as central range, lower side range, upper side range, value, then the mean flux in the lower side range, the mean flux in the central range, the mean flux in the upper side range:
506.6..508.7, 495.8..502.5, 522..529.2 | 0.029 mag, 4.04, 4.2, 4.89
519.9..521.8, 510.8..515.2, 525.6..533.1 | -0.029 mag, 4.77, 4.92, 4.82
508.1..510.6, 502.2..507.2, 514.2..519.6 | -0.006 mag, 4.29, 4.4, 4.51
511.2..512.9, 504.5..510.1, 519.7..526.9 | -0.035 mag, 4.28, 4.61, 4.9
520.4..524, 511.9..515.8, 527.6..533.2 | -0.012 mag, 4.78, 4.83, 4.77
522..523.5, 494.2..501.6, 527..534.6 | -0.061 mag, 4.02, 4.85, 4.77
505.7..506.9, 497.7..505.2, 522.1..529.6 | -0.065 mag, 4.05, 4.47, 4.87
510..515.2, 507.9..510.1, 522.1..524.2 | -0.082 mag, 4.3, 4.76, 4.74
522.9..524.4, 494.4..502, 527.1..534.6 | -0.020 mag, 4.01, 4.69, 4.76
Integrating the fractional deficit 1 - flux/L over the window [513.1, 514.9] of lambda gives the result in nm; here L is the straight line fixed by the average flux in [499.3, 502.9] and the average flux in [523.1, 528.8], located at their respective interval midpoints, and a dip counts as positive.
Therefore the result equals -0.20 nm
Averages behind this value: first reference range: 3.89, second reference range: 4.9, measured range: 4.91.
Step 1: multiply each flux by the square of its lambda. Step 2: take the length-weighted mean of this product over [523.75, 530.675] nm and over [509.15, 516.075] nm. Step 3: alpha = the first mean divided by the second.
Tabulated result 1.09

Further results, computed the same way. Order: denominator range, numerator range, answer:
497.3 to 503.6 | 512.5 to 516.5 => 1.25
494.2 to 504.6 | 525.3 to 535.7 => 1.33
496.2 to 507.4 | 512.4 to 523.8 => 1.21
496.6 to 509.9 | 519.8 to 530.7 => 1.27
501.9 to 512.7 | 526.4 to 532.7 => 1.20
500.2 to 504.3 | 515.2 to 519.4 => 1.15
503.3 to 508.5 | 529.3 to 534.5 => 1.23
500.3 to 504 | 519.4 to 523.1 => 1.28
